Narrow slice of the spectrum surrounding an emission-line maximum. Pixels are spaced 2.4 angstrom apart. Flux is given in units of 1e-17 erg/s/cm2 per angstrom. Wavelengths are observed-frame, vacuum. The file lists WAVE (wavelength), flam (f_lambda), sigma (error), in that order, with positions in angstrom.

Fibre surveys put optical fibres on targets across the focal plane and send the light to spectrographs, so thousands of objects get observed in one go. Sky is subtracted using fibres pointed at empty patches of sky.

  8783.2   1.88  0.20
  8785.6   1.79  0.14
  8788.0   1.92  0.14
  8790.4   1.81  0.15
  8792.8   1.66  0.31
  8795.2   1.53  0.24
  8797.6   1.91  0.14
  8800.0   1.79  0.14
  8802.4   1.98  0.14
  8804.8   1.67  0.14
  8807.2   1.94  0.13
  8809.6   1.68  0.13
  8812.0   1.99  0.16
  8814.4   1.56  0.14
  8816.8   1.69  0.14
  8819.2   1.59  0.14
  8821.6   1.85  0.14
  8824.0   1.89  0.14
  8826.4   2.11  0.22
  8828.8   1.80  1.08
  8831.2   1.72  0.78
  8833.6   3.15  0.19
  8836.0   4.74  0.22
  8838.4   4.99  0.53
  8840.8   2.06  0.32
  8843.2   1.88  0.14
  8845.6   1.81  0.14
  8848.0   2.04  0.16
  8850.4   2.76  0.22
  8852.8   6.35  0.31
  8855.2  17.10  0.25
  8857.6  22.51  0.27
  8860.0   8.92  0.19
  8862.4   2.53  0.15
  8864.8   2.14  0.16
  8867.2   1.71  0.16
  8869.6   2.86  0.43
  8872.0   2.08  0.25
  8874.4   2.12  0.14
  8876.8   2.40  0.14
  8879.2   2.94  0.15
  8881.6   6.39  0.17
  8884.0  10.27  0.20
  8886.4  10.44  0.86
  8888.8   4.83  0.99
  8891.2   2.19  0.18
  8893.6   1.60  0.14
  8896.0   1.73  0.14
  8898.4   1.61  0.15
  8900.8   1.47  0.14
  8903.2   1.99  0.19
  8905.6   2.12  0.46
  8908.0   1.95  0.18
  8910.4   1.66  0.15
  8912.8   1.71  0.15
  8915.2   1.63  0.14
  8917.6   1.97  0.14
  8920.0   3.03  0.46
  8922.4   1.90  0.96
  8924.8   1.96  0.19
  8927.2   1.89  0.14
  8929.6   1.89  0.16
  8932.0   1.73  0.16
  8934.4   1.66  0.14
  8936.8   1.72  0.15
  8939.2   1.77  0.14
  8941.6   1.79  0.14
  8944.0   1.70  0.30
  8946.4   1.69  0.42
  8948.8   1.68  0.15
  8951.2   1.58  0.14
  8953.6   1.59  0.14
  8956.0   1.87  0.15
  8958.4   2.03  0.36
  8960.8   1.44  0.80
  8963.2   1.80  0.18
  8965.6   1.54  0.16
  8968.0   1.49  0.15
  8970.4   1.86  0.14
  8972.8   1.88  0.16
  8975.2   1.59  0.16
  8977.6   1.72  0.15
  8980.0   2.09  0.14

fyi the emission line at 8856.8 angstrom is H-alpha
